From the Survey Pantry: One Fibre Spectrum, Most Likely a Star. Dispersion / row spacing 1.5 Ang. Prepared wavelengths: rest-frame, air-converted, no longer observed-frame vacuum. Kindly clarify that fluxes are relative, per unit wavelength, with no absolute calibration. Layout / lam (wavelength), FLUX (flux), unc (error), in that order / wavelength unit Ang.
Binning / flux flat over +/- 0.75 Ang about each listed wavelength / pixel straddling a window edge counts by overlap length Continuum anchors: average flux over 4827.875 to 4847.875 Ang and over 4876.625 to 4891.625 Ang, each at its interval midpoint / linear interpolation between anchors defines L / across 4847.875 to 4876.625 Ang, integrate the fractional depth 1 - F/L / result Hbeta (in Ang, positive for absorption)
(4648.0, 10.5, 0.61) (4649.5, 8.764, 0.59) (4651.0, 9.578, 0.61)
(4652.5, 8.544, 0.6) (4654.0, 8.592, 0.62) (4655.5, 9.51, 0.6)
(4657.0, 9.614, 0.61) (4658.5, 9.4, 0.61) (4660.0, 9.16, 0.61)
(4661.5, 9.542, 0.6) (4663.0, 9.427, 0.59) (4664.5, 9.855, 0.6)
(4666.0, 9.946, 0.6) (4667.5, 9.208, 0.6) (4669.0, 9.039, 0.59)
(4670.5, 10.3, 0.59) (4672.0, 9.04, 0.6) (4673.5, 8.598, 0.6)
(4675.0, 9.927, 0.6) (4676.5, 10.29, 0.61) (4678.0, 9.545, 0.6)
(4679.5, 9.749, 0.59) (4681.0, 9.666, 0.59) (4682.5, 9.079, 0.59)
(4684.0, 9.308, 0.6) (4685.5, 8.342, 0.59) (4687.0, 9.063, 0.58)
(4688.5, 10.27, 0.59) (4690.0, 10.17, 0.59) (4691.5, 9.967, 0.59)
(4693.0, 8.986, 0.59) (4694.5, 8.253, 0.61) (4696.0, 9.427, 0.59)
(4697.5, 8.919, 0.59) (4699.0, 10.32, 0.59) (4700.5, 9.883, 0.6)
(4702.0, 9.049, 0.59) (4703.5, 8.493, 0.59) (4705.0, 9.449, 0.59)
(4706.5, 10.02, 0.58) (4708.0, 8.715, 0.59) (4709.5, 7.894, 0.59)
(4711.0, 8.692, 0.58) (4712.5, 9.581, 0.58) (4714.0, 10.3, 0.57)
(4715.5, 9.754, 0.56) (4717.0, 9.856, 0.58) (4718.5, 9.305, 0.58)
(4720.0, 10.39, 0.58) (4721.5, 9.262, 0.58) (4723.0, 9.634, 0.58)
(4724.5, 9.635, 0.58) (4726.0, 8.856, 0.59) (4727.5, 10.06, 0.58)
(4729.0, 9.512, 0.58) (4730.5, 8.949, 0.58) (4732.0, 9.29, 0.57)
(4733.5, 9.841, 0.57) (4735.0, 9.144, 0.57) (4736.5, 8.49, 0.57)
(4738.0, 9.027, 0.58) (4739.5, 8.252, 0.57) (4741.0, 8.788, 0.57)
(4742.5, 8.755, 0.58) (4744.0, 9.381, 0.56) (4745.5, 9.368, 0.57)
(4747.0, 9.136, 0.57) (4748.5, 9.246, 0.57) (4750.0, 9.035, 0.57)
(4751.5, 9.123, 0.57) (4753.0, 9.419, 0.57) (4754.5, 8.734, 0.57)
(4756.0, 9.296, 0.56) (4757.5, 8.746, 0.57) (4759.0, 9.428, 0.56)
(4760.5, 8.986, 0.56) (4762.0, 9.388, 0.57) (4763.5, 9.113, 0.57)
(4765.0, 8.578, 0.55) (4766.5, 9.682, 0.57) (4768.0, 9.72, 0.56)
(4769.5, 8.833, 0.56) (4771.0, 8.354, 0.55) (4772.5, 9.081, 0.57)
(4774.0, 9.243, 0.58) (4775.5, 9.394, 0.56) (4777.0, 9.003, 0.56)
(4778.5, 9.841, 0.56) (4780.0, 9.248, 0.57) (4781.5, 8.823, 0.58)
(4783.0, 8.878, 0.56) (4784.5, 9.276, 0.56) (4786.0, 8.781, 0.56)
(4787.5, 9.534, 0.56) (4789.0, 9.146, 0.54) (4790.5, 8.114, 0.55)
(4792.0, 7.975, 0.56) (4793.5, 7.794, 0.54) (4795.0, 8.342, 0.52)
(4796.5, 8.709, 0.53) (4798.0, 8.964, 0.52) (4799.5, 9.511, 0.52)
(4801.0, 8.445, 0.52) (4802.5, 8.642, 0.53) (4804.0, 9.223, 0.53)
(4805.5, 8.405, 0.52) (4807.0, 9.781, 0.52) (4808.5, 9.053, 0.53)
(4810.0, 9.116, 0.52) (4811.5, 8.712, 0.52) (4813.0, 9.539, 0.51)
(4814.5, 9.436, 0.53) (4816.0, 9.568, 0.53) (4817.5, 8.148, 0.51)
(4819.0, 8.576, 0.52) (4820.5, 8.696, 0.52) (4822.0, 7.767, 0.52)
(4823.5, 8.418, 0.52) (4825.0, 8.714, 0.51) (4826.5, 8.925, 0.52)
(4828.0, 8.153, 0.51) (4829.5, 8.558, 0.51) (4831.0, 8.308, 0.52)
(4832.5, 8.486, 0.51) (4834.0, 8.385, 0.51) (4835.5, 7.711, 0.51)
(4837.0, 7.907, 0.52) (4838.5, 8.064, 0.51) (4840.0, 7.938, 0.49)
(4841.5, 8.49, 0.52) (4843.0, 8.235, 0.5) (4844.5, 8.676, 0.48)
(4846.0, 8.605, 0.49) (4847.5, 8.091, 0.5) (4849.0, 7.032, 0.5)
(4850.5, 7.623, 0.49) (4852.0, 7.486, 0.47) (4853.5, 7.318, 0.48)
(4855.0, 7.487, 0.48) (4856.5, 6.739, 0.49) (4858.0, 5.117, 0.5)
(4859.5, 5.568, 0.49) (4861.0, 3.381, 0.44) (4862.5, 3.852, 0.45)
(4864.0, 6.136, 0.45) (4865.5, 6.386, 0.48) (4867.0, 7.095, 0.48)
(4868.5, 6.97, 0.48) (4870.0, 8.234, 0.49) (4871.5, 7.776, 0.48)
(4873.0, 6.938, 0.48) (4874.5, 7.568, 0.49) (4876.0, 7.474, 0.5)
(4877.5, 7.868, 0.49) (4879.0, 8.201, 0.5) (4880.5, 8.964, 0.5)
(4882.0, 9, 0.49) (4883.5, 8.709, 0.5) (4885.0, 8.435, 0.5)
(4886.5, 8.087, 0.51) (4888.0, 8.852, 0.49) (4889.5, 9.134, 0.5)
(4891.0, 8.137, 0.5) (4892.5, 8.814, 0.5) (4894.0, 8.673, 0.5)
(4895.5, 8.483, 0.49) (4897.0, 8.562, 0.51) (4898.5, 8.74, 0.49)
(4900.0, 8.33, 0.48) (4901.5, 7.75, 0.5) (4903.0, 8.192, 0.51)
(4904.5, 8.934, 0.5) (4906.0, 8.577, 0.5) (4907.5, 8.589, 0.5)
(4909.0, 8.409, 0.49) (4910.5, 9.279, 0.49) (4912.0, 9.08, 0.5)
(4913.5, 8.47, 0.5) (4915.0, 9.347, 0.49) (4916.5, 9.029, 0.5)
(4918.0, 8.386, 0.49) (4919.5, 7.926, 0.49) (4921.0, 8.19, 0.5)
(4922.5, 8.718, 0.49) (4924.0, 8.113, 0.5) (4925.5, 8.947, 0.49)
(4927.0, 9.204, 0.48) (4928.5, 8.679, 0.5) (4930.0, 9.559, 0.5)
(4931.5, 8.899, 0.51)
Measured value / 6.0 Ang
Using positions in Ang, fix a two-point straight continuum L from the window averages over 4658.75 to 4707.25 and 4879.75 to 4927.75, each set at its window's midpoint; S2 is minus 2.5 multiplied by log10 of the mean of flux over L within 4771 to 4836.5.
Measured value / 0.025 mag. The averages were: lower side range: 9.45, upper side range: 8.63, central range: 8.79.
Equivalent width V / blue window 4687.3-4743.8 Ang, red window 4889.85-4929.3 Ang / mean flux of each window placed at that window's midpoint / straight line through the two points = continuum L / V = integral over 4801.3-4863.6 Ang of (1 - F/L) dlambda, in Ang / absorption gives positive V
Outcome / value 6.4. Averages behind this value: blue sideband 9.33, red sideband 8.61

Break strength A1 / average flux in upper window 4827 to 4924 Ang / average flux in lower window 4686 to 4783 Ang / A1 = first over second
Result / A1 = 0.9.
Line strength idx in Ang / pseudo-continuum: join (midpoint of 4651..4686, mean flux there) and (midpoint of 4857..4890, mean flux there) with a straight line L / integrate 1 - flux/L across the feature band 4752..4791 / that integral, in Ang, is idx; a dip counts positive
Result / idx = -3.7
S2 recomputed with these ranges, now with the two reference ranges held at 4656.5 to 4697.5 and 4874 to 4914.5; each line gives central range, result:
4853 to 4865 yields 0.46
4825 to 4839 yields 0.06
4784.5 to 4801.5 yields 0.03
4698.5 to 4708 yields -0.01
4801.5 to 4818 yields -0.02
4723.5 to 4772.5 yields 0.00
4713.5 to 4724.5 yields -0.06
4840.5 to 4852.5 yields 0.09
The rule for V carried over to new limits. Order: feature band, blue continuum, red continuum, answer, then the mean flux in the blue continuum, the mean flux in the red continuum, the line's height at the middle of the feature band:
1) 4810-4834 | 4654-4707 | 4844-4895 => -2.1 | 9.44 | 7.48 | 7.97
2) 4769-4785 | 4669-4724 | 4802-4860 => -0.7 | 9.43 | 8.23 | 8.71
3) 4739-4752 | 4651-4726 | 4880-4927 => 0.2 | 9.4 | 8.62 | 9.19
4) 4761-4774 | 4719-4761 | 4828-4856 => -0.3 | 9.21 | 8.01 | 8.89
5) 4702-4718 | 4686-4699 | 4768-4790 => 0.2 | 9.42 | 9.11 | 9.35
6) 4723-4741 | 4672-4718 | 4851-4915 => -0.2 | 9.38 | 7.78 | 9.06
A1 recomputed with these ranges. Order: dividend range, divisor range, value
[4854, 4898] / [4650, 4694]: 0.79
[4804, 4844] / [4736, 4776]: 0.95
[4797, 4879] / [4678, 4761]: 0.85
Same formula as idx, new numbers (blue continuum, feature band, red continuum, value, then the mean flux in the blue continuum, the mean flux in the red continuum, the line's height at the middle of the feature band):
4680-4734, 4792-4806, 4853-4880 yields -1.4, 9.39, 6.69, 7.83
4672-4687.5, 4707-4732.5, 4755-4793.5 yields -0.5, 9.35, 9.03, 9.21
